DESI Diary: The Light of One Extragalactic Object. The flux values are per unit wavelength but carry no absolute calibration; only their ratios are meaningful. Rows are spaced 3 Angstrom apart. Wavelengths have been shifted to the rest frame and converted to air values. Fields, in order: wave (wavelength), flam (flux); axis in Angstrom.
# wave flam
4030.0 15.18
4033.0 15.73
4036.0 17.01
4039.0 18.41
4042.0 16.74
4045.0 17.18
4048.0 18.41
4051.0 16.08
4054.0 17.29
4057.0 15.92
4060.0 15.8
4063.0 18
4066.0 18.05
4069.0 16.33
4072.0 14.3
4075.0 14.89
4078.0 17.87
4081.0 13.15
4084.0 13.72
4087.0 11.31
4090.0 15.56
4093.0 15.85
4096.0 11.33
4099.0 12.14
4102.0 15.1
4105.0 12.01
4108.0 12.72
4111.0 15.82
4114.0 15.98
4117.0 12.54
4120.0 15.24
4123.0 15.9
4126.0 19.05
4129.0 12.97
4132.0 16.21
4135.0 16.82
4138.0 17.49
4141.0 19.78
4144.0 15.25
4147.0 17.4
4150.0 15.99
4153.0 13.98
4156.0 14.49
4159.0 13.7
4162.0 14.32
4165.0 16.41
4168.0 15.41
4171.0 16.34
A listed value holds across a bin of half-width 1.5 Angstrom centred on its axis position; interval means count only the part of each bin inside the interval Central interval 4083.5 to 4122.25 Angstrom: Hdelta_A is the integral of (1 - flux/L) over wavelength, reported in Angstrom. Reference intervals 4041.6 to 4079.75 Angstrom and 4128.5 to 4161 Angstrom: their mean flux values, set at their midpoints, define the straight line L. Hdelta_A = 5.8 Angstrom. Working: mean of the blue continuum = 16.7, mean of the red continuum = 15.9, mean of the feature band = 13.8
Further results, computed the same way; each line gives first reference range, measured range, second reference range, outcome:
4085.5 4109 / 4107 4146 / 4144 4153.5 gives -2.9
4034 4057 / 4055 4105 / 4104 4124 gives 2.8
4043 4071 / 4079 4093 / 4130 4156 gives 2.4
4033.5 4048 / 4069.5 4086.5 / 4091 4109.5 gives 0.1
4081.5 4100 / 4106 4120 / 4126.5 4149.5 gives 0.6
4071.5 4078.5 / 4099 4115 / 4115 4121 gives 0.3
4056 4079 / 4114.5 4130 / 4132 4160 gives 0.9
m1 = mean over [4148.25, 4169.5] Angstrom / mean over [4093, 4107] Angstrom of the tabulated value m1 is 1.1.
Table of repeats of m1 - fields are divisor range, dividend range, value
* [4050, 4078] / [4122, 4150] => 1.02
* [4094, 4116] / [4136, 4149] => 1.28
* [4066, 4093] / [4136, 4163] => 1.07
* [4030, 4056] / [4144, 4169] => 0.90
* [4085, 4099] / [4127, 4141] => 1.23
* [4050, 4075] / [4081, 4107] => 0.81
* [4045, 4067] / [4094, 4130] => 0.84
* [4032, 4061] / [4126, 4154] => 0.97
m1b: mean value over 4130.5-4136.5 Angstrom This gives 16.5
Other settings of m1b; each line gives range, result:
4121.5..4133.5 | 16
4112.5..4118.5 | 14.3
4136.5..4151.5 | 17.2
